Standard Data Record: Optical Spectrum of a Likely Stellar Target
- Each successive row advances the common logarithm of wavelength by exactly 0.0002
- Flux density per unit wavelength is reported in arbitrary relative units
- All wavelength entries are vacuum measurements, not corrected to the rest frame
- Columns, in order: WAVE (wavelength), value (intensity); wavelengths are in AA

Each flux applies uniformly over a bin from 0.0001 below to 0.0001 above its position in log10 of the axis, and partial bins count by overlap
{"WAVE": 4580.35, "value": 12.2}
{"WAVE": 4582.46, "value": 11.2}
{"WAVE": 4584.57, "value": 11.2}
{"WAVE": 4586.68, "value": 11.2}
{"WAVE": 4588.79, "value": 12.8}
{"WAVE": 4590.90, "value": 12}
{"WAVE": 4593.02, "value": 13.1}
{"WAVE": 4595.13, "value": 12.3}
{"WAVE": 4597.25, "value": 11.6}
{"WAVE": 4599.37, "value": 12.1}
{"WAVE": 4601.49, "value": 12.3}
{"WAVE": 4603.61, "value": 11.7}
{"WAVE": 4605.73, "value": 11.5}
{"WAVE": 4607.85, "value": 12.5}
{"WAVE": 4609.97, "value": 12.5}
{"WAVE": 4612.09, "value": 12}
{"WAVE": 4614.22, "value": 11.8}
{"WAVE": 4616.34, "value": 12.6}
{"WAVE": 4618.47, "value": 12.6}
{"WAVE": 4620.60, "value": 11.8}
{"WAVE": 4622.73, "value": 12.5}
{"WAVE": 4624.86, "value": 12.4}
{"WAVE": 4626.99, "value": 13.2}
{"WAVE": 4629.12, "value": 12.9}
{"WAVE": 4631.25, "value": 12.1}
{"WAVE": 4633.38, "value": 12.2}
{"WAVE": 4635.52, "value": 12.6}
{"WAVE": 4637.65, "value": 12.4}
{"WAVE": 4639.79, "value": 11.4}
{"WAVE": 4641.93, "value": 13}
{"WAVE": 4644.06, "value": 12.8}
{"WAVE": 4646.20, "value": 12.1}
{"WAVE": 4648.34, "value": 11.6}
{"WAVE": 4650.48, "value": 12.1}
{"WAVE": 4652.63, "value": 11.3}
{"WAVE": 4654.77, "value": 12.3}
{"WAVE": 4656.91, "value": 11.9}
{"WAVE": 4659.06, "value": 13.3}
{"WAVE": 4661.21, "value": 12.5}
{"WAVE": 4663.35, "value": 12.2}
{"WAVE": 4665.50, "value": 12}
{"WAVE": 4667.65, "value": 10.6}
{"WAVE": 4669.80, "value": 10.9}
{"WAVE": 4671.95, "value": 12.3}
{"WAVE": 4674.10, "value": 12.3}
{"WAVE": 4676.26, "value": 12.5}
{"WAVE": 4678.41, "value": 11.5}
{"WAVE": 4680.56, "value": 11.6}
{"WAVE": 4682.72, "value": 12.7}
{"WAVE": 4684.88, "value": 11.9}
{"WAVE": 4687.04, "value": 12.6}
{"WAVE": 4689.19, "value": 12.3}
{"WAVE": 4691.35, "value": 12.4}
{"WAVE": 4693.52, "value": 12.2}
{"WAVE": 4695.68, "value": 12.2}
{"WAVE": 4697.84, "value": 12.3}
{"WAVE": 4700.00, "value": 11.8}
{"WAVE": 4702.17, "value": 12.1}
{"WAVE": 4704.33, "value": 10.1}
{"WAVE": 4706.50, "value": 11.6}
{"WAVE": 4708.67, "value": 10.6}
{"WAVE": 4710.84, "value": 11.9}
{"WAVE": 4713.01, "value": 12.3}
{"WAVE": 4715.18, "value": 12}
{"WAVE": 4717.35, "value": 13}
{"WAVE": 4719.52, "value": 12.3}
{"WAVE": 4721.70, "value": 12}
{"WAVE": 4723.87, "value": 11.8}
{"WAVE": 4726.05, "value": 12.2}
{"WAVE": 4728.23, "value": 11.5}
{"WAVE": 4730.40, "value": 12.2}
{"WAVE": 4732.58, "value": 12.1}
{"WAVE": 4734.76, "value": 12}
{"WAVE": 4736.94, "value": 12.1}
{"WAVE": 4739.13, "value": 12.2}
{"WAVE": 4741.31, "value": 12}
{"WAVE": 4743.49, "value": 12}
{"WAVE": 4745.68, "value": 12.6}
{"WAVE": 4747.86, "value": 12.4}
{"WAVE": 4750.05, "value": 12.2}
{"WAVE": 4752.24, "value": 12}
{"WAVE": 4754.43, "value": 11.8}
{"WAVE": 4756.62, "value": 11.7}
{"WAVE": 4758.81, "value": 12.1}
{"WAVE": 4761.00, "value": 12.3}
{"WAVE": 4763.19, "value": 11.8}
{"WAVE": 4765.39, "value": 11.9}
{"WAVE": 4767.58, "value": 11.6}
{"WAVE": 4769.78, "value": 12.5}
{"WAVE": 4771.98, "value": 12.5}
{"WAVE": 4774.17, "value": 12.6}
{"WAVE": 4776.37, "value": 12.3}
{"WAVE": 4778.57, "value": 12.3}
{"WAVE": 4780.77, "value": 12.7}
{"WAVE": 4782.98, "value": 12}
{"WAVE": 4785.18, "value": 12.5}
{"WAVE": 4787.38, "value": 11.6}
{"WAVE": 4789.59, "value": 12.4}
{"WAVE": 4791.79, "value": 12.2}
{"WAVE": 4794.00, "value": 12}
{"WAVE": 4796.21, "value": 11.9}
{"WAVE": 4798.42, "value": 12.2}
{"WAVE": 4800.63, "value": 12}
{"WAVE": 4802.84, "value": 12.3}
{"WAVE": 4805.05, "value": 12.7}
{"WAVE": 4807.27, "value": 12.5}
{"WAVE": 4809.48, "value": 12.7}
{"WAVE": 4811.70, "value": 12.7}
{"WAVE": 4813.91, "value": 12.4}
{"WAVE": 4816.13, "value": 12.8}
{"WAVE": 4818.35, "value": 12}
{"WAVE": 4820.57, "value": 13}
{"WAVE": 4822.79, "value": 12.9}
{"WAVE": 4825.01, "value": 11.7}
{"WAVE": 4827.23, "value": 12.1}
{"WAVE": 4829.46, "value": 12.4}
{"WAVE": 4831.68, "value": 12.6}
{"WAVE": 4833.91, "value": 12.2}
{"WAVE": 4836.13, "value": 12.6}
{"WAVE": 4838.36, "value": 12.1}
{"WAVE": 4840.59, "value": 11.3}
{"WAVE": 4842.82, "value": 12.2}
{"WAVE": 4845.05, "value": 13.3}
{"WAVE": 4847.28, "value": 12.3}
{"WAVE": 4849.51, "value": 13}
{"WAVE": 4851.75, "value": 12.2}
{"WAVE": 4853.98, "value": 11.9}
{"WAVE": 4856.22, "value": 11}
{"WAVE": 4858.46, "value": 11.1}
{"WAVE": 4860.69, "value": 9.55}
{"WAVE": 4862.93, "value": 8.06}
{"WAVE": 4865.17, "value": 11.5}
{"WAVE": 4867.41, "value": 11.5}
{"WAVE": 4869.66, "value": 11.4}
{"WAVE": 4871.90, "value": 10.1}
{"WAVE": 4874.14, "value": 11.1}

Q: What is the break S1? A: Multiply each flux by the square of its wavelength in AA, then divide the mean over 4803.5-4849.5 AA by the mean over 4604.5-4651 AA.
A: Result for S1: 1.10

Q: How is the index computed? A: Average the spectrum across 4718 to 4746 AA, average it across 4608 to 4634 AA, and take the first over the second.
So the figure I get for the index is 0.97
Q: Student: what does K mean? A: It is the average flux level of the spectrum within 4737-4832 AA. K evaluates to 12.3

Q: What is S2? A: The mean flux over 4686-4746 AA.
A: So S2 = 12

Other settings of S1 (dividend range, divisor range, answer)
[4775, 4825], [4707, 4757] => 1.06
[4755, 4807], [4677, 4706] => 1.06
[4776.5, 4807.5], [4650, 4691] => 1.07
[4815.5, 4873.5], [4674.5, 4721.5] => 1.04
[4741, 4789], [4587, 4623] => 1.07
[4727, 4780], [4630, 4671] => 1.05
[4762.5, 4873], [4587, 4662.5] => 1.06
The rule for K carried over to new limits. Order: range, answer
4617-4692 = 12.2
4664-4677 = 11.8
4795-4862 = 12.2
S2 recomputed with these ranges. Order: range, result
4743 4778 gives 12.1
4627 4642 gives 12.4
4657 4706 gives 12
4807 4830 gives 12.5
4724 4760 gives 12.1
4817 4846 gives 12.3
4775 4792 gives 12.3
